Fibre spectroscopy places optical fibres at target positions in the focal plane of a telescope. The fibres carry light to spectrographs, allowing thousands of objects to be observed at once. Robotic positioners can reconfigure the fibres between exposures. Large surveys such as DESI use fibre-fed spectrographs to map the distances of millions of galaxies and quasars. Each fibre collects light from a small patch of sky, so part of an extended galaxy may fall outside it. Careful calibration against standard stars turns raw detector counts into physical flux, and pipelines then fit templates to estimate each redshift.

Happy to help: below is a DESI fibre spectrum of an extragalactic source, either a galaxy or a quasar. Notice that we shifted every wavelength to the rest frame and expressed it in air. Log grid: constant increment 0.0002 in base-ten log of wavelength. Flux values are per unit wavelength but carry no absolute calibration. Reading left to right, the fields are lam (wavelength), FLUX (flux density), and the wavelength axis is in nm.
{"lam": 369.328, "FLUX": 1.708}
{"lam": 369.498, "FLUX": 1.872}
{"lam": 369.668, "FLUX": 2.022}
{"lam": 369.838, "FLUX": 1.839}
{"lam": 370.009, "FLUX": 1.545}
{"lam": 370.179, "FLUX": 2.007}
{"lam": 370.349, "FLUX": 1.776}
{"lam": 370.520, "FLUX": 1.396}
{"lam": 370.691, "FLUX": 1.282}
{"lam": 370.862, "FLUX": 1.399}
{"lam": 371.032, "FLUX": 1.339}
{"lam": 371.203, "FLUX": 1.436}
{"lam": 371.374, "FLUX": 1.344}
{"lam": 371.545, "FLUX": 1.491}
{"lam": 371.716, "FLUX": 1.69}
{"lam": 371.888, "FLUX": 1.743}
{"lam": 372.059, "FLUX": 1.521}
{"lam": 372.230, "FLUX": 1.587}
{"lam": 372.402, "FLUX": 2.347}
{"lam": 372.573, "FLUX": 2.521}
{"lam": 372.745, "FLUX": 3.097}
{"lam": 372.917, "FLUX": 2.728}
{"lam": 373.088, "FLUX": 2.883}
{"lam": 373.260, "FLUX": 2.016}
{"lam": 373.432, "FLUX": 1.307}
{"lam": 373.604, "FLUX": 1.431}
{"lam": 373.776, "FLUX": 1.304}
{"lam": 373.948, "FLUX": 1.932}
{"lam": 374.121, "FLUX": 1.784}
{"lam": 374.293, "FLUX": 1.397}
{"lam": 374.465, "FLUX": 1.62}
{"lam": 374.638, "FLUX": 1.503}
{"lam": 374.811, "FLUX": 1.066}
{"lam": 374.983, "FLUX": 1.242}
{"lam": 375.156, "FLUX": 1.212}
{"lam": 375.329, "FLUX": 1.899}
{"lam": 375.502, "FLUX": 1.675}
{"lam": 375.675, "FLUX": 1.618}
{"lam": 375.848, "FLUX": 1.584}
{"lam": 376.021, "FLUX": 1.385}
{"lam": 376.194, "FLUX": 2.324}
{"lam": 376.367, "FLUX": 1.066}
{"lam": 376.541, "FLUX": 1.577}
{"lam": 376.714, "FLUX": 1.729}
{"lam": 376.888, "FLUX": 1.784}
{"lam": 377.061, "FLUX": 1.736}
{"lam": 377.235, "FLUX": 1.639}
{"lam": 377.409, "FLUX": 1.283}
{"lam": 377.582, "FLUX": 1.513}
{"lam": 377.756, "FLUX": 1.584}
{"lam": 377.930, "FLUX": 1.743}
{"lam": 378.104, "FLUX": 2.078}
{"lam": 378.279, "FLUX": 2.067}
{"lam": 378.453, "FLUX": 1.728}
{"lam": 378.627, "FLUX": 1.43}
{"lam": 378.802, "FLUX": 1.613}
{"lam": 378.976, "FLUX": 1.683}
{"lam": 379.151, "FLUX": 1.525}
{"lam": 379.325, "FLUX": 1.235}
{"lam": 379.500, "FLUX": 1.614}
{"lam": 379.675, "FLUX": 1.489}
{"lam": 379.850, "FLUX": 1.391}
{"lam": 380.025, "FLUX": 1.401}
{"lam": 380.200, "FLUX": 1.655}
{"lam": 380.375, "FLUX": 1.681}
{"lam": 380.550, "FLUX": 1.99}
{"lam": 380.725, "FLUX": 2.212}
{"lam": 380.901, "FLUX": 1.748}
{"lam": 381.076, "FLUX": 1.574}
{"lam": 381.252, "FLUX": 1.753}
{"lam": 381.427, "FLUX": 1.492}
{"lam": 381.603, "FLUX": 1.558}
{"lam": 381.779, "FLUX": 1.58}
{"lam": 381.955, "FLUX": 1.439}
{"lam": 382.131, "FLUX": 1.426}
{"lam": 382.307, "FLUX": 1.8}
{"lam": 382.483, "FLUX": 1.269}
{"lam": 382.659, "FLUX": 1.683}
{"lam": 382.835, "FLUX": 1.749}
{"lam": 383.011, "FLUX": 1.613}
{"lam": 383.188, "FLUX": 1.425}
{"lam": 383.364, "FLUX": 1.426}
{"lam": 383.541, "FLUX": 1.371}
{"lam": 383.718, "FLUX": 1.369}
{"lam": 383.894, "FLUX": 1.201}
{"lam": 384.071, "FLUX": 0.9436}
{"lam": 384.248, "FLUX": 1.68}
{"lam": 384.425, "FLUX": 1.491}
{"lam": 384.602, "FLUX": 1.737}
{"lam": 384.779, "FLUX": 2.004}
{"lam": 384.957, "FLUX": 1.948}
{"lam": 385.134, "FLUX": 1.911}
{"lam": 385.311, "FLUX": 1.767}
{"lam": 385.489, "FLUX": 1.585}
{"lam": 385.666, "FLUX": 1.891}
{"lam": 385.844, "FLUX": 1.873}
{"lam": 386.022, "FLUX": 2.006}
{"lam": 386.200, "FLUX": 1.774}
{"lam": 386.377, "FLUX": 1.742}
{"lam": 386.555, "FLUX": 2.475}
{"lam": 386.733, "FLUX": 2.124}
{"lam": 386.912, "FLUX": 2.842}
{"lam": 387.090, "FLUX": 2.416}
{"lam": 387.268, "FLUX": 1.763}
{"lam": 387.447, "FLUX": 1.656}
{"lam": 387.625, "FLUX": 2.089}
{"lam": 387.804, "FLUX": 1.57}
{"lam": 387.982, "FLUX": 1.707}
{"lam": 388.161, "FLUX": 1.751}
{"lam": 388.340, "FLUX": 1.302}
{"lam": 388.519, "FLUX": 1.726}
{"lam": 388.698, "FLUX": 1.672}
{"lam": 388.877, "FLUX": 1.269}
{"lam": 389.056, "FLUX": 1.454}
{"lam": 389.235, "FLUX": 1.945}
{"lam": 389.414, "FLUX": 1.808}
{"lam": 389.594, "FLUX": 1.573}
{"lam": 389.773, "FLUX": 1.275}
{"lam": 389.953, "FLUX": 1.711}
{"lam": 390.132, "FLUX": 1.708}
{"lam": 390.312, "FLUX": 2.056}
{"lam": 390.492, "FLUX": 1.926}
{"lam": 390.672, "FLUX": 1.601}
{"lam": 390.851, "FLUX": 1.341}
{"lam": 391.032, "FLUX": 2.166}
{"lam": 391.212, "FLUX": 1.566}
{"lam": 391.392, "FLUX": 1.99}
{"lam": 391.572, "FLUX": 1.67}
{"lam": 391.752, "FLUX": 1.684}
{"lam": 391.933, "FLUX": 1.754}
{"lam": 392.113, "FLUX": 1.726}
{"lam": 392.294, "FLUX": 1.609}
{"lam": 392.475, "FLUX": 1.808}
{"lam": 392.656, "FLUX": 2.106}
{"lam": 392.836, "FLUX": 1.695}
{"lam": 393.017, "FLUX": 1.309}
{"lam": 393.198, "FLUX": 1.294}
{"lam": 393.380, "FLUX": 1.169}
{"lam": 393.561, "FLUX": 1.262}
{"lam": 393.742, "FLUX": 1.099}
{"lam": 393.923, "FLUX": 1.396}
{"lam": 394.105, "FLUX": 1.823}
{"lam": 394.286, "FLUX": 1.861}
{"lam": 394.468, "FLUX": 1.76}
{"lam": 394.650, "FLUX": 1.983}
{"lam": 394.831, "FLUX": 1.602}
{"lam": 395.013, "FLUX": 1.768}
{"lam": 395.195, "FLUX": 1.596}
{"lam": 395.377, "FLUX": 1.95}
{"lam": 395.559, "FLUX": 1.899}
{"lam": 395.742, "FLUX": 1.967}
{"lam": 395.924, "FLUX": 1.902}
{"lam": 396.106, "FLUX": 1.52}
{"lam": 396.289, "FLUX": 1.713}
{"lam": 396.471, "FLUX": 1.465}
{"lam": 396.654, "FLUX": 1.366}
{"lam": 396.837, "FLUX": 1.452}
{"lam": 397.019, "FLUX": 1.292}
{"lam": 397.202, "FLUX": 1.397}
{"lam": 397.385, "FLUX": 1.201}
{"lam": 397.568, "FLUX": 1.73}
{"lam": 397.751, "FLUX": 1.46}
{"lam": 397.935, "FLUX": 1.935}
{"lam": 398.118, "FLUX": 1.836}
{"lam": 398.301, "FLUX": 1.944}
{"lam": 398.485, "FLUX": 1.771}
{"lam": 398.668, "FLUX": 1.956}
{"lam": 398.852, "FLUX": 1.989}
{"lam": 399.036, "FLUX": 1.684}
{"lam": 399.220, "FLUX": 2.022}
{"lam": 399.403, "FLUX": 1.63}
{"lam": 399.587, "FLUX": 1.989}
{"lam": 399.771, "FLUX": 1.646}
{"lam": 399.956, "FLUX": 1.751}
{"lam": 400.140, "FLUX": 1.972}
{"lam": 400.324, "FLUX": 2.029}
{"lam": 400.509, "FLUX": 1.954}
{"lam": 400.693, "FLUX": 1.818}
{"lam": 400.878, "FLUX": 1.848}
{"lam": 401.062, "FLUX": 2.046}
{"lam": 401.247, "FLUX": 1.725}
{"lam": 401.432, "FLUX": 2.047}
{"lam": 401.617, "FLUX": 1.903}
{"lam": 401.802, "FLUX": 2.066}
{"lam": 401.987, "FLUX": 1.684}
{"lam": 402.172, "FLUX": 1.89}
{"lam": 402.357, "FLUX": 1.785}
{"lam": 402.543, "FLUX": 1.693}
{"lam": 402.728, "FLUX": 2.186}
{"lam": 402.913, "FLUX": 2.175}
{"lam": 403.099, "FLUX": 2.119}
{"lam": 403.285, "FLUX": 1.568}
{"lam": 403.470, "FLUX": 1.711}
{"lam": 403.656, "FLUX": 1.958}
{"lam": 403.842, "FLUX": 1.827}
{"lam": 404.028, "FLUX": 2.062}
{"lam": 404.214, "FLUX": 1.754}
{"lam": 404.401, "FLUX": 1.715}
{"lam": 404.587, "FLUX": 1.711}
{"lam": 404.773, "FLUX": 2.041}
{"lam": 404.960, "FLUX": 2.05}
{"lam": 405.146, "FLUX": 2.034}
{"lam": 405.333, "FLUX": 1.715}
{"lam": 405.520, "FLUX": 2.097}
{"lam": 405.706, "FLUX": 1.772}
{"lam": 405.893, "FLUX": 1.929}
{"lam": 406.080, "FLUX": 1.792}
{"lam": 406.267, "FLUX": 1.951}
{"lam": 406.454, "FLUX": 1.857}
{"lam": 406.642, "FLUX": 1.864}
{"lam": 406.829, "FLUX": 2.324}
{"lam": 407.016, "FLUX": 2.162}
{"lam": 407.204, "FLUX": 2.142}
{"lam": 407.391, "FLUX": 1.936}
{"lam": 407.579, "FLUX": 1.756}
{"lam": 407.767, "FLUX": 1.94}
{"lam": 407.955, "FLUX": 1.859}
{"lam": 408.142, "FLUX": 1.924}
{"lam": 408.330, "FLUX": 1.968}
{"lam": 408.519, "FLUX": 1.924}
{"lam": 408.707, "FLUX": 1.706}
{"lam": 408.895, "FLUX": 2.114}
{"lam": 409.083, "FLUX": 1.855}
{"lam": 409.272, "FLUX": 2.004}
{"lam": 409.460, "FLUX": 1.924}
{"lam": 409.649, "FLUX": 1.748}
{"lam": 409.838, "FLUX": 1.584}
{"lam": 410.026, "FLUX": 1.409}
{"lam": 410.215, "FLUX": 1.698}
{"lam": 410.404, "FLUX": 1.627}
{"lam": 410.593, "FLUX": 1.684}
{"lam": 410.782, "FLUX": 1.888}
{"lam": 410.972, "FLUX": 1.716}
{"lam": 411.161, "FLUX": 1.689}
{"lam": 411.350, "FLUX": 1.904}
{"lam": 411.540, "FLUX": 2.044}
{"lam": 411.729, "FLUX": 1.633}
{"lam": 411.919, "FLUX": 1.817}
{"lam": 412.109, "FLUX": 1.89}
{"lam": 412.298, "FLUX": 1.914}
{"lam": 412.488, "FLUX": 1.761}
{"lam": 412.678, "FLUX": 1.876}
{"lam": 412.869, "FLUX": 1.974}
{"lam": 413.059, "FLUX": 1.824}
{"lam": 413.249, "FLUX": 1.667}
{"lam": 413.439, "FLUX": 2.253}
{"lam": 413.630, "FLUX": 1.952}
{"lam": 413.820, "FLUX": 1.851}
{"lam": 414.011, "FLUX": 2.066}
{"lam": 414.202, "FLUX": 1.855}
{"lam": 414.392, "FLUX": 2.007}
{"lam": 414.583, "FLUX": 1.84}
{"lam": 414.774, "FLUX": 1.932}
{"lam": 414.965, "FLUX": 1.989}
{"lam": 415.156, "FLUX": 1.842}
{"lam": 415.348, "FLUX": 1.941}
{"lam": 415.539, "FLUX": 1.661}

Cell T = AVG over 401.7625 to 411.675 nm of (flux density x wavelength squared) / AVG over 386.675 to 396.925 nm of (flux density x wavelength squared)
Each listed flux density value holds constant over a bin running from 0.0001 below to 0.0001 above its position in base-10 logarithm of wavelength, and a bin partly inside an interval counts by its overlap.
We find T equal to 1.2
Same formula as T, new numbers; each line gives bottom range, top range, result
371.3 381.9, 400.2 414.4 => 1.30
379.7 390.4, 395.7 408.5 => 1.18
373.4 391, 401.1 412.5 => 1.28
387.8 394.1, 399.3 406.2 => 1.23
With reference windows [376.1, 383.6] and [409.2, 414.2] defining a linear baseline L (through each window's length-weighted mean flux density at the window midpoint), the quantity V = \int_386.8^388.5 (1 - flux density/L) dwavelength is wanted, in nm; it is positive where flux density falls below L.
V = -0.23 nm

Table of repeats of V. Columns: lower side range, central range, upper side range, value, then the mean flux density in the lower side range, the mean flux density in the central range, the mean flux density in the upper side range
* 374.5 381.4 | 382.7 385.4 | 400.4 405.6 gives 0.17 nm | 1.62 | 1.58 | 1.9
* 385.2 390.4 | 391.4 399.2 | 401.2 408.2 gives 0.83 nm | 1.81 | 1.66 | 1.92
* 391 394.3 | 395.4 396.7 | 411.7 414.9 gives -0.04 nm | 1.62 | 1.71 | 1.9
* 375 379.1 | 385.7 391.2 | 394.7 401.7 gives -0.33 nm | 1.64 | 1.81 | 1.76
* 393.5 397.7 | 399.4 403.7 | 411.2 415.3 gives -0.46 nm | 1.61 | 1.89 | 1.9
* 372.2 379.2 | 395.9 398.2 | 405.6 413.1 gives 0.34 nm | 1.74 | 1.55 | 1.86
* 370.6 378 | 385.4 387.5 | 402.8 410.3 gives -0.31 nm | 1.68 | 2.02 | 1.89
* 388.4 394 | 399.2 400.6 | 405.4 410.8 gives -0.09 nm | 1.62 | 1.87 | 1.88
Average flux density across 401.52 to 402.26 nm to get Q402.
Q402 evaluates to 1.89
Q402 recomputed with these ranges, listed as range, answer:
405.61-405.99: 1.86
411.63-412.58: 1.81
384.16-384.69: 1.64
